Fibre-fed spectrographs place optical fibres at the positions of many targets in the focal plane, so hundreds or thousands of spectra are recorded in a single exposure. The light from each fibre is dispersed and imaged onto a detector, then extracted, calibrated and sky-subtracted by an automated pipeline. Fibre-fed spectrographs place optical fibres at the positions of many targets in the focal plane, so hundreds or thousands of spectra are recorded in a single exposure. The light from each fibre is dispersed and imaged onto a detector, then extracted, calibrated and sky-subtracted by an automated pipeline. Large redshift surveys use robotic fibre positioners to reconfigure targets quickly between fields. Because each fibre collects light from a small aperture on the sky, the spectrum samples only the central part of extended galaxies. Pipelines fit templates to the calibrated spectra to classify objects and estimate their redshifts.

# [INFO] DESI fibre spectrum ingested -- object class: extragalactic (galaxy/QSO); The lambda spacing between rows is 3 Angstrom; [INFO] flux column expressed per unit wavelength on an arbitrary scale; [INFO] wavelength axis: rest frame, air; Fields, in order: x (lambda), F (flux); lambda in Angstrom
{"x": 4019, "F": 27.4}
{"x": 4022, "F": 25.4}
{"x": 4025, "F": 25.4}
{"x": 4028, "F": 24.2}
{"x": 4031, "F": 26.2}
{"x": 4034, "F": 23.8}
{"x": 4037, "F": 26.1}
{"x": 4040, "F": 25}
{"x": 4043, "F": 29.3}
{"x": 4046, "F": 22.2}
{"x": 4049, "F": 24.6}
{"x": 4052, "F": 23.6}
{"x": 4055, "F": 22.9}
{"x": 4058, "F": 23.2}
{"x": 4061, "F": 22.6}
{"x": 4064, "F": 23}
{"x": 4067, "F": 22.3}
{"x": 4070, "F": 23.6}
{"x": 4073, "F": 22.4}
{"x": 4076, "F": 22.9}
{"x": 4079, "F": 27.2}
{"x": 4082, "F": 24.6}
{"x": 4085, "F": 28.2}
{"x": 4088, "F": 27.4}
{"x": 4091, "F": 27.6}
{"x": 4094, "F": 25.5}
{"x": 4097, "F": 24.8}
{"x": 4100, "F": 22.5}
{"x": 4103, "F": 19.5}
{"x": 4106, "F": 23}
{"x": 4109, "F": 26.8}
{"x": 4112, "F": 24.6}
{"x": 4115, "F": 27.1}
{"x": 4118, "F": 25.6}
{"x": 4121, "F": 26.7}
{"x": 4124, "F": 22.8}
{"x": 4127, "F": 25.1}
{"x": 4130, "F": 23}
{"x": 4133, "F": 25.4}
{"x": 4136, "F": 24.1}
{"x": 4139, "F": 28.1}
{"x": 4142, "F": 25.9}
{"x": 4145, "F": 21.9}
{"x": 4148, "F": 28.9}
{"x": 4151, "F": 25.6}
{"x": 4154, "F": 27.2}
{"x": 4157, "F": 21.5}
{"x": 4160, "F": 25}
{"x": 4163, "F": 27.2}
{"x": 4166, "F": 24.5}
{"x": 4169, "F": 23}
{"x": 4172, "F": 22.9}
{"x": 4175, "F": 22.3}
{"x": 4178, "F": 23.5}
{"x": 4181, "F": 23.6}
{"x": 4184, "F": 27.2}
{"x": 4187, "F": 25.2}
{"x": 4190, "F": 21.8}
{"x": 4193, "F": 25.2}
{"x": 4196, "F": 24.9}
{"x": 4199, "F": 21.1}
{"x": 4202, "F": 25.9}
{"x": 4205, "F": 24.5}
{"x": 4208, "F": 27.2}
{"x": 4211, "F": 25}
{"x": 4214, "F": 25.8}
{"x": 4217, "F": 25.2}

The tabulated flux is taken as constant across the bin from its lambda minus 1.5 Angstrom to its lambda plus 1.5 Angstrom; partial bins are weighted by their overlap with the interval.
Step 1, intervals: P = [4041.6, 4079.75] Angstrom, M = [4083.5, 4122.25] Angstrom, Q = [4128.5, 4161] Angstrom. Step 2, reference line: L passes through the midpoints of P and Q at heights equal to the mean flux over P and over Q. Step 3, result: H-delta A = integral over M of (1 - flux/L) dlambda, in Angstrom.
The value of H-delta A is -1.39 Angstrom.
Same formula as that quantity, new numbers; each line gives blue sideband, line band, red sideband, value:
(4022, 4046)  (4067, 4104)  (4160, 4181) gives 0.4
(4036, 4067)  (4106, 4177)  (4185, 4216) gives -1.4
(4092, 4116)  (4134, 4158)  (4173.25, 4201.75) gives -1.4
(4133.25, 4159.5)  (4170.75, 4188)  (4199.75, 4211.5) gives 0.9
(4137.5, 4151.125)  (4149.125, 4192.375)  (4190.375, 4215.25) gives 2.0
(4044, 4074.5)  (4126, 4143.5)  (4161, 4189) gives -1.0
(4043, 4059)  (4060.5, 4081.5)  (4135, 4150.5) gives 0.7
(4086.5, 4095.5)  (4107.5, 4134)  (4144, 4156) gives 1.1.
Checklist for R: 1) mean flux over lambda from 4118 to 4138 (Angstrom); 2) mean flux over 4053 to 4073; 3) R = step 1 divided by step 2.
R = 1.08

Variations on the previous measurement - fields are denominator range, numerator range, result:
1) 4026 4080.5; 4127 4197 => 1.02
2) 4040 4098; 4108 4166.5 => 1.03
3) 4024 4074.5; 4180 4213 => 1.02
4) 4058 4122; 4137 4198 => 1.00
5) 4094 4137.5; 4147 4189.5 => 1.01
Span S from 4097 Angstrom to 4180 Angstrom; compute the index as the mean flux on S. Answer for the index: 24.6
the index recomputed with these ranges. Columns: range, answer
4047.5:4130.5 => 24.4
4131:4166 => 25.4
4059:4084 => 23.7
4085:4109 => 24.7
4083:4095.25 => 27.1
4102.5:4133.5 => 24.6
